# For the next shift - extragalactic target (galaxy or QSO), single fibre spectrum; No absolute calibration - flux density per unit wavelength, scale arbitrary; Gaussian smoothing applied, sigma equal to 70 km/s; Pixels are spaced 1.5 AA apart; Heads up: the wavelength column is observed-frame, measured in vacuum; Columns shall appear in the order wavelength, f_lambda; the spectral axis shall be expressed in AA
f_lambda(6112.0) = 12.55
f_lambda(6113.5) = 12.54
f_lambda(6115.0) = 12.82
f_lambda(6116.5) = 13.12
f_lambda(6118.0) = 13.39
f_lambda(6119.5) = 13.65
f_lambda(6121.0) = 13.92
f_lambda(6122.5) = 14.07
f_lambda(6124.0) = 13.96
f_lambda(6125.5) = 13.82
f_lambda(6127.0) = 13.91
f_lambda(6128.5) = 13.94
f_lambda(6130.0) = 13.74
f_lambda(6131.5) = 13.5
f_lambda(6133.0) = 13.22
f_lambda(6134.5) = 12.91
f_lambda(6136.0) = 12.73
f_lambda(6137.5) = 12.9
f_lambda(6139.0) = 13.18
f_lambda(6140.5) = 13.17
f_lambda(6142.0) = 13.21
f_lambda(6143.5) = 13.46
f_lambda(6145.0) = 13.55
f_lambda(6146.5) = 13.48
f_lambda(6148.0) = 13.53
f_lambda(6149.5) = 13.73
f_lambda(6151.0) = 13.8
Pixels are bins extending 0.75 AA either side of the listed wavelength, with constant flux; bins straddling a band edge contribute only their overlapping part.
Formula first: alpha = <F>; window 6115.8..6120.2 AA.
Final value 13.4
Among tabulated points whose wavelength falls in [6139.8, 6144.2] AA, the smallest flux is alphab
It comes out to 13.17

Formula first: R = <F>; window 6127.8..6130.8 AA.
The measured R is 13.8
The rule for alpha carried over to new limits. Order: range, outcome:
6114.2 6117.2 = 13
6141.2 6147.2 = 13.4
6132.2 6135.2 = 13.1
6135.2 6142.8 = 13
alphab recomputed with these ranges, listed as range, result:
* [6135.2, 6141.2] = 12.73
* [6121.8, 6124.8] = 13.96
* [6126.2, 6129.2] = 13.91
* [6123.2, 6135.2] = 12.91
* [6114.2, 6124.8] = 12.82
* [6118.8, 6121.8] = 13.65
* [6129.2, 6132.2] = 13.5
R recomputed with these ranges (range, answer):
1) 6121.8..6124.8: 14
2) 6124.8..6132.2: 13.8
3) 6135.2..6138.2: 12.8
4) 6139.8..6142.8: 13.2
